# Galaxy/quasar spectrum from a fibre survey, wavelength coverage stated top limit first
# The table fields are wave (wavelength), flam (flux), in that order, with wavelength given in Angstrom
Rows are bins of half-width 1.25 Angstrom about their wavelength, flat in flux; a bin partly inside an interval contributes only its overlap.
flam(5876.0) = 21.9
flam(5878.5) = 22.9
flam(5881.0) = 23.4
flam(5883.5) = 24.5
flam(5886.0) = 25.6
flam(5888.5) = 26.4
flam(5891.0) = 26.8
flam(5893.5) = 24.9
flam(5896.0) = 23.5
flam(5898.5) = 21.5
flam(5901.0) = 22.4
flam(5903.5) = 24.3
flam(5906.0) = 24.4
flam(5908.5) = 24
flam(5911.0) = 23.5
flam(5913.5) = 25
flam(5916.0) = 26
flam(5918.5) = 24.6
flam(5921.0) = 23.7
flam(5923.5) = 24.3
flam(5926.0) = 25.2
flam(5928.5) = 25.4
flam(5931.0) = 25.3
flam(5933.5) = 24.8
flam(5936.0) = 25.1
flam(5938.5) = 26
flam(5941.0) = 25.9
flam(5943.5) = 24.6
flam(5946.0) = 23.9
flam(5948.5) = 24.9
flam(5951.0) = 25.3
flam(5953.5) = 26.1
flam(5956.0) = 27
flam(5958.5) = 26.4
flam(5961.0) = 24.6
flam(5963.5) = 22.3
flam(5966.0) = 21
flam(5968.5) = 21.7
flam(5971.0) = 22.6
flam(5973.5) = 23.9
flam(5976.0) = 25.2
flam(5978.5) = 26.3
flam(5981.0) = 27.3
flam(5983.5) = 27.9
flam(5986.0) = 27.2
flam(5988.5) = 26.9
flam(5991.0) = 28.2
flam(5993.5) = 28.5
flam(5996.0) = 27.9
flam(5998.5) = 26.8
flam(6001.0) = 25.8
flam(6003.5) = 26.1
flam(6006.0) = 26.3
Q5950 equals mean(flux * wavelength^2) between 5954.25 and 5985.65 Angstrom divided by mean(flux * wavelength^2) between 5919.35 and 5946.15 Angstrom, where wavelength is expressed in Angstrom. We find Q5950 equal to 1.01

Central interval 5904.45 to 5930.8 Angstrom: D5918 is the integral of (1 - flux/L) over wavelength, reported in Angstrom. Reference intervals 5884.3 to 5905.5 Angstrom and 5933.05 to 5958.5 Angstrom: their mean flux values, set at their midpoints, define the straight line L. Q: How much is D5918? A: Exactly 0.3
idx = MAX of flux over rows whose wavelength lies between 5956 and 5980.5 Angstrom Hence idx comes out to 27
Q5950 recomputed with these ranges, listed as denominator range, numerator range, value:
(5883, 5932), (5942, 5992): 1.04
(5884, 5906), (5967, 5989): 1.07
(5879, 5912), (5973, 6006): 1.14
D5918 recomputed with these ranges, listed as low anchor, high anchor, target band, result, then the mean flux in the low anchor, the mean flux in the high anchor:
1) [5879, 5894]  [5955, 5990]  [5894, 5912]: 1.22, 25.2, 25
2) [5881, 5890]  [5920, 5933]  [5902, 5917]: 0.31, 25.2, 24.8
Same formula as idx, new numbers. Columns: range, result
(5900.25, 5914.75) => 25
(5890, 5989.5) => 27.9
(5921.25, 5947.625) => 26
